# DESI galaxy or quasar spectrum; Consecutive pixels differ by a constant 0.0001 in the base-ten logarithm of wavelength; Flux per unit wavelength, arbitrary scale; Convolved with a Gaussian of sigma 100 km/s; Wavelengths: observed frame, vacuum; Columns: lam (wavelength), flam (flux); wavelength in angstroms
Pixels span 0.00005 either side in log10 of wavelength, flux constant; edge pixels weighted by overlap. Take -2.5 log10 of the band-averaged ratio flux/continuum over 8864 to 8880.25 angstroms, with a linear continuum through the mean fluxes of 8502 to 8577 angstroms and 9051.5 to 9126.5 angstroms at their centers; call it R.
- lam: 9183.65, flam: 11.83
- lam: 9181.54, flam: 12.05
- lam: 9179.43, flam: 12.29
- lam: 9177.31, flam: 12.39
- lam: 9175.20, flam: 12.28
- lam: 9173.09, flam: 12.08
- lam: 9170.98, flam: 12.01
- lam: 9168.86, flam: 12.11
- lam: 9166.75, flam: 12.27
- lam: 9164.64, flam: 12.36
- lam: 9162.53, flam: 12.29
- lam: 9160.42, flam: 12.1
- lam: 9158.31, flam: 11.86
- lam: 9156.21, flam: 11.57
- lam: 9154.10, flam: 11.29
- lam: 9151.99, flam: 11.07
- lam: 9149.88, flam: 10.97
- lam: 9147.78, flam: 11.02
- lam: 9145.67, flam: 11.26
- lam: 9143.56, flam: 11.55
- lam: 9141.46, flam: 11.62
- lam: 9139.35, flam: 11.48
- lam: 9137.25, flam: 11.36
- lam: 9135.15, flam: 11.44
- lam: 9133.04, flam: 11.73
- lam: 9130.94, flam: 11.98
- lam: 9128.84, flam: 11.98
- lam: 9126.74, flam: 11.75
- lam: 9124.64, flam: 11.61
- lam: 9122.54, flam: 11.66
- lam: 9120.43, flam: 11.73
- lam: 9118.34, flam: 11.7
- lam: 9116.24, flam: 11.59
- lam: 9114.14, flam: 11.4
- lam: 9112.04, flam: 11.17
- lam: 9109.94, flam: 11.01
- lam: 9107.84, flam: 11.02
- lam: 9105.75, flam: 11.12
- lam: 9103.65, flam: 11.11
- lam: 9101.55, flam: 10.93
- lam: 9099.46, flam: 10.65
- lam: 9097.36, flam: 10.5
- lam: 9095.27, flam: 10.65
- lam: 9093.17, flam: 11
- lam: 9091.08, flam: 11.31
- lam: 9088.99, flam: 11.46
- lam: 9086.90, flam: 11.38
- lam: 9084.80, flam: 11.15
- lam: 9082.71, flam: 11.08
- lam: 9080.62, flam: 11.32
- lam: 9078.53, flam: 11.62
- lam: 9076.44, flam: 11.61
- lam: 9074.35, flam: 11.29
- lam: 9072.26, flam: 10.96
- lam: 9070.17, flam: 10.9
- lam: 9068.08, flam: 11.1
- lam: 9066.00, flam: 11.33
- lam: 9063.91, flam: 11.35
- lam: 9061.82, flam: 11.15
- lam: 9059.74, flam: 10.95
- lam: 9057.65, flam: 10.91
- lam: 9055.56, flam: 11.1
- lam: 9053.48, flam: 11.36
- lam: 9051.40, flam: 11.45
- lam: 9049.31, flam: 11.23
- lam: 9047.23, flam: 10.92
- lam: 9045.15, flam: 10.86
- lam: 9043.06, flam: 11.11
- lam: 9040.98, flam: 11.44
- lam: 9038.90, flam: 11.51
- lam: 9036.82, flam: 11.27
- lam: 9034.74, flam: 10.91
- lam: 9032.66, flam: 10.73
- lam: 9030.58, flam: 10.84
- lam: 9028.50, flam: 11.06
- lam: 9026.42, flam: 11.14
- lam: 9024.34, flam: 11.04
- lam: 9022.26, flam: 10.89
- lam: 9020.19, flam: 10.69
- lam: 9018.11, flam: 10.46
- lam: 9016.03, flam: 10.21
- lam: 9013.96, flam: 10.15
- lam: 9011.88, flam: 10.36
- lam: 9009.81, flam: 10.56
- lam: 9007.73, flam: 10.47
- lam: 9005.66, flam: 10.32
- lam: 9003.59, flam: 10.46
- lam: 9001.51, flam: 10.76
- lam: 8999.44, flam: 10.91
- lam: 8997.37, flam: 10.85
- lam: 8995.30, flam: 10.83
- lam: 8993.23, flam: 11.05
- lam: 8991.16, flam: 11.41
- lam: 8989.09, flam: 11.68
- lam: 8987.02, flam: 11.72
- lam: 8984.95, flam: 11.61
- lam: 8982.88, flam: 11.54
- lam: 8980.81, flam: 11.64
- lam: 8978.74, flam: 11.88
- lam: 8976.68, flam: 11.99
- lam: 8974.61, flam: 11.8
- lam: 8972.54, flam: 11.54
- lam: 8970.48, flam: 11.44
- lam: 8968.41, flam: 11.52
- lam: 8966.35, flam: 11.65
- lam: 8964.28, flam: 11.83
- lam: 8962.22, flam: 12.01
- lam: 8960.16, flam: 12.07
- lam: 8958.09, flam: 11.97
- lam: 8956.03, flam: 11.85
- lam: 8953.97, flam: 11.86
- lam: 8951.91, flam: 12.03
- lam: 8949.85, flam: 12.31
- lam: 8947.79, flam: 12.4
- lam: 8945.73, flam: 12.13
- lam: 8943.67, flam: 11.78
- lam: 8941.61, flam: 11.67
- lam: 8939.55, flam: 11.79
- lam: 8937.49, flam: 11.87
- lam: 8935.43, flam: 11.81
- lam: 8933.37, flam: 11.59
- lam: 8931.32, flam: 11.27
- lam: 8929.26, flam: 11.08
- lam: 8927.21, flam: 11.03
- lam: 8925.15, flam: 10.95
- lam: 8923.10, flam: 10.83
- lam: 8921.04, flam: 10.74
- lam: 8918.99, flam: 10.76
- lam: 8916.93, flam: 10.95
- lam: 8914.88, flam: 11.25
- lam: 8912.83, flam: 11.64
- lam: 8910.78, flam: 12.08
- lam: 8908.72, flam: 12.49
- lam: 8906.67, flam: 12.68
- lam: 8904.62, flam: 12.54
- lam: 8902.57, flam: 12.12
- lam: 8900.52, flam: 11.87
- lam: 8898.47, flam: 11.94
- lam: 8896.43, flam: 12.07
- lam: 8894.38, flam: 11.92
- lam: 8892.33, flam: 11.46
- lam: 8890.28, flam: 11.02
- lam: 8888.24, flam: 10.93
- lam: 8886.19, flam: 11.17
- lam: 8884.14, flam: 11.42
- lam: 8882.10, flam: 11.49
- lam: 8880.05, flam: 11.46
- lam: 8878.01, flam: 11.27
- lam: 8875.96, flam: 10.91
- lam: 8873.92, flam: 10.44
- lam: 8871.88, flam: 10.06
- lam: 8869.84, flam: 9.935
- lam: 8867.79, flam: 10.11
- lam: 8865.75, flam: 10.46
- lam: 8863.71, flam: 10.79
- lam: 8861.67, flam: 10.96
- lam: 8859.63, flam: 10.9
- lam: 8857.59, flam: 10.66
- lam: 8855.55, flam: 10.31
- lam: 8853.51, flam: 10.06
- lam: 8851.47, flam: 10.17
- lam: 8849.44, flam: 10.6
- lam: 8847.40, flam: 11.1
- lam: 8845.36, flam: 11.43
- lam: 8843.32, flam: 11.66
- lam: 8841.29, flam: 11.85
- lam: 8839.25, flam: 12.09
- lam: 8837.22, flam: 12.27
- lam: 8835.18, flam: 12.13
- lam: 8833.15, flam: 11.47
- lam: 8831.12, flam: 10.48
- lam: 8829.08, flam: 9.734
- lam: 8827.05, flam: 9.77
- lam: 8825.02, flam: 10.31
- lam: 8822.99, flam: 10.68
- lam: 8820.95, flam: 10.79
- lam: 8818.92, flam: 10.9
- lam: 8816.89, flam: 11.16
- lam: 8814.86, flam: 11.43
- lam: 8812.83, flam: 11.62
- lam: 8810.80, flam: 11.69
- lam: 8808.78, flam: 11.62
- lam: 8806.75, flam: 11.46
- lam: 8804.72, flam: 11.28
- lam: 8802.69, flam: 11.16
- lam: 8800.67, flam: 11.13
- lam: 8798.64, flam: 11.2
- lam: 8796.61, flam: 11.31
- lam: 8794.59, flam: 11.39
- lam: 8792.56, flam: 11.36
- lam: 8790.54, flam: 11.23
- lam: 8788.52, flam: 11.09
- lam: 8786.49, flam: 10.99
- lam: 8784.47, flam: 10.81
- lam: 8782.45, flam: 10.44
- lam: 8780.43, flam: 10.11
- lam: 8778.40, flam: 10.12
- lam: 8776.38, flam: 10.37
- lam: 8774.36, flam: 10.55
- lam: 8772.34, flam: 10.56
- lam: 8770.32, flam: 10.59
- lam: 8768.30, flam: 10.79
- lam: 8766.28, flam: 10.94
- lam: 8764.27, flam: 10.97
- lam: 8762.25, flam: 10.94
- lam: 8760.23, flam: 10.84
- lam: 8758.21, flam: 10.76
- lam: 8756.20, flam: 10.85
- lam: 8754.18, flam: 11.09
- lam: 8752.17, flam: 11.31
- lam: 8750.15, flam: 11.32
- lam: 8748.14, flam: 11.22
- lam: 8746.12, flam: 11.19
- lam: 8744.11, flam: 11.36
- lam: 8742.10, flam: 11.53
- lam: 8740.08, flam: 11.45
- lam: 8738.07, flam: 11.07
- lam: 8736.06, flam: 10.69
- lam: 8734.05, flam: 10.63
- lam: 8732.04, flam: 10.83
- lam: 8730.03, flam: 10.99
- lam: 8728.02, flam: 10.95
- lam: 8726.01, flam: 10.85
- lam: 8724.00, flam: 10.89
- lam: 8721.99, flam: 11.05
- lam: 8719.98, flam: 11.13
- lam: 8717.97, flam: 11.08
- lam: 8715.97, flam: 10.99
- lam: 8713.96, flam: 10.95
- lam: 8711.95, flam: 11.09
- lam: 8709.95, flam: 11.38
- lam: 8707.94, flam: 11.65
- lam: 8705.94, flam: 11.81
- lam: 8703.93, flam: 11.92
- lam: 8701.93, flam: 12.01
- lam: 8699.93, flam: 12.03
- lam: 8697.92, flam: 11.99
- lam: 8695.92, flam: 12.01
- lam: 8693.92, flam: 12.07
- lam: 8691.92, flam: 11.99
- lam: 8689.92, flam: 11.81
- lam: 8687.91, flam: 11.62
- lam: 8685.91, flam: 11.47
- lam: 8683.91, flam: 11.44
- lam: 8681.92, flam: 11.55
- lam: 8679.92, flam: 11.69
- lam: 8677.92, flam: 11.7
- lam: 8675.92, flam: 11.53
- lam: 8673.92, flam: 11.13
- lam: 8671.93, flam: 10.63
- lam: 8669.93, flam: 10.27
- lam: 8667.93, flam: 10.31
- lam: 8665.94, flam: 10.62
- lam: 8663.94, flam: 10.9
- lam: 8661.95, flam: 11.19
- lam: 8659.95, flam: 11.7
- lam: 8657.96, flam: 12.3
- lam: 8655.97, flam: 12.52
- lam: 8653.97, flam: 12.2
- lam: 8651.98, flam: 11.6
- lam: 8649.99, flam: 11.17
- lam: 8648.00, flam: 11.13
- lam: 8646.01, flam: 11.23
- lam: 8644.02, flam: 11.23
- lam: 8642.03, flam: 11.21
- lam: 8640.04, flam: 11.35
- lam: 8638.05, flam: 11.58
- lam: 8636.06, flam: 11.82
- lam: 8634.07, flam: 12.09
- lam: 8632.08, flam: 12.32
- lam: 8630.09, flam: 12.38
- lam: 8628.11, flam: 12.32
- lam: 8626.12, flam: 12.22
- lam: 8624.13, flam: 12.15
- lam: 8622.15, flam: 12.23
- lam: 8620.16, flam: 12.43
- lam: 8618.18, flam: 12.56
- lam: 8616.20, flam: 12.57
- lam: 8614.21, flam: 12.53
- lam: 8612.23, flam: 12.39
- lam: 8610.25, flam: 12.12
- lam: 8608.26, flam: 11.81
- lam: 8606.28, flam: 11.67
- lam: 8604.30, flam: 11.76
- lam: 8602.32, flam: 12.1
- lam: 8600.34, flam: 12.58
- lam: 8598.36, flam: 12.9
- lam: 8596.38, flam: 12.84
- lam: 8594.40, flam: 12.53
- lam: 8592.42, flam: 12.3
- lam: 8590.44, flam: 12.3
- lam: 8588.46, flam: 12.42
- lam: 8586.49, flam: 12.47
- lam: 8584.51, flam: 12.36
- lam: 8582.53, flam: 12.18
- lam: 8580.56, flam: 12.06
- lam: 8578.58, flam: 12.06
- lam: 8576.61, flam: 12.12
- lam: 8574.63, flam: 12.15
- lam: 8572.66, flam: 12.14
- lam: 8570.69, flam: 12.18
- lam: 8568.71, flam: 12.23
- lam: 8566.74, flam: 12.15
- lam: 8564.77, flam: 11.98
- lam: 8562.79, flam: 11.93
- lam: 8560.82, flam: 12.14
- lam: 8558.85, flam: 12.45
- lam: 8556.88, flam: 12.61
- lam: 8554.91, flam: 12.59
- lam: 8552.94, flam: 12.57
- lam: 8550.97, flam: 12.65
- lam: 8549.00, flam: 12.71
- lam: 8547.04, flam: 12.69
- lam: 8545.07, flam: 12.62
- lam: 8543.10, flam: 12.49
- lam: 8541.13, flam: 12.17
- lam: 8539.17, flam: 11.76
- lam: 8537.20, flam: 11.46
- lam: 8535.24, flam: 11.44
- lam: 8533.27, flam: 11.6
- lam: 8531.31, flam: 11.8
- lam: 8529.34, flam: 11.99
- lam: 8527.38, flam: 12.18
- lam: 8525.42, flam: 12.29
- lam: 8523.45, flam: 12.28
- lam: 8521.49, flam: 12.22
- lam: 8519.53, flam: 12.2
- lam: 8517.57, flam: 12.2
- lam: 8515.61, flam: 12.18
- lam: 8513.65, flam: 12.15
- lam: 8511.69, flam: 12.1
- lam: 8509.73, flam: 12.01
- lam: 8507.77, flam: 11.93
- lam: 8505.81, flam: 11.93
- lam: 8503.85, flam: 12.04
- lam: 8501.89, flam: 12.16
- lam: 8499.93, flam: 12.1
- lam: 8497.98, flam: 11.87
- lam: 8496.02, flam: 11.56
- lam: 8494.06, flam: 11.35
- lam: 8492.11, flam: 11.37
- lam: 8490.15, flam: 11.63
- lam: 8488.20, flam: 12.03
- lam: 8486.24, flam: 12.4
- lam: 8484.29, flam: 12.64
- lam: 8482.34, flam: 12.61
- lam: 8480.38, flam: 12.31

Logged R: 0.102 mag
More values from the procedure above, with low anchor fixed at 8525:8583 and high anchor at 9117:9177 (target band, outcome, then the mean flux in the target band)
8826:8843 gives 0.07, 11.2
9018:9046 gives 0.08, 11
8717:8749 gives 0.09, 11.1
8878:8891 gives 0.06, 11.3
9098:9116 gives 0.07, 11.1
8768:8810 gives 0.10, 10.9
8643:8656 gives 0.05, 11.5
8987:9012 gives 0.09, 10.9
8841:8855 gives 0.10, 10.9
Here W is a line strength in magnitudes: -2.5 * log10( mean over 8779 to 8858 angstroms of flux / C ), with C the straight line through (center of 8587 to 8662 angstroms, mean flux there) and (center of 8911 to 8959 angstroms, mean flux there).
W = 0.07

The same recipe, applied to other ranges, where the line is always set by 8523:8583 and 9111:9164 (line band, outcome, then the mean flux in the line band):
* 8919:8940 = 0.050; 11.3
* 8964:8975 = 0.014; 11.6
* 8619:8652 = 0.027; 11.8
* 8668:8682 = 0.087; 11.1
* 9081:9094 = 0.037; 11.2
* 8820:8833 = 0.150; 10.4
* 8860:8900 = 0.075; 11.1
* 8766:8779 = 0.135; 10.6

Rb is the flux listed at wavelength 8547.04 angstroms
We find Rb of 12.69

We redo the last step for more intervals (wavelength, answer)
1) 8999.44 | 10.91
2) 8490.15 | 11.63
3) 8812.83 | 11.62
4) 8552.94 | 12.57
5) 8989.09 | 11.68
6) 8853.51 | 10.06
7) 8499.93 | 12.1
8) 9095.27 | 10.65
